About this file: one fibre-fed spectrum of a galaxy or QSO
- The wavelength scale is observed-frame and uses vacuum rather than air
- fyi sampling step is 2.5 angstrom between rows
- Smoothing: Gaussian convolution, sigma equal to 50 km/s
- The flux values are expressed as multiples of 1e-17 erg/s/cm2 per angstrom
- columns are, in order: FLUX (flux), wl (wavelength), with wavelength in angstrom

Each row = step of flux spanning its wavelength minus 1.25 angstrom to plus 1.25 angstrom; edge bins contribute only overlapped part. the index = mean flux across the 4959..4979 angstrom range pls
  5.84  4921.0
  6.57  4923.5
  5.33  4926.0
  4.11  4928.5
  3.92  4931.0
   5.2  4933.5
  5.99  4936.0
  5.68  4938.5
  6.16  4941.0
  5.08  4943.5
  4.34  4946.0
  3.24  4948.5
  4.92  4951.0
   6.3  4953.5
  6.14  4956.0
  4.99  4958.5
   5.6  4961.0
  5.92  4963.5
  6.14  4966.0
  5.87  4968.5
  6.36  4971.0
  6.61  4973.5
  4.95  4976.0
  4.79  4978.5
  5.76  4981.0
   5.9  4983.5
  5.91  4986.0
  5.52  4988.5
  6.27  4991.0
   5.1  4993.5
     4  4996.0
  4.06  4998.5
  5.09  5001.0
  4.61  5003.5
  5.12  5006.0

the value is 5.79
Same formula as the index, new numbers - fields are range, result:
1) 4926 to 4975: 5.39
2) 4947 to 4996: 5.55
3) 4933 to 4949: 5.18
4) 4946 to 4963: 5.17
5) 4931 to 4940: 5.4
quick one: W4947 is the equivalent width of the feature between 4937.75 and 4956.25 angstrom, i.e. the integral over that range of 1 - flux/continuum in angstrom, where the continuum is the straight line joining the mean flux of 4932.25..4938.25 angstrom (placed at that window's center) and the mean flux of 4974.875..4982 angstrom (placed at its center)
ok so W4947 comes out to 1.1 angstrom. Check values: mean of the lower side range 5.61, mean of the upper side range 5.15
